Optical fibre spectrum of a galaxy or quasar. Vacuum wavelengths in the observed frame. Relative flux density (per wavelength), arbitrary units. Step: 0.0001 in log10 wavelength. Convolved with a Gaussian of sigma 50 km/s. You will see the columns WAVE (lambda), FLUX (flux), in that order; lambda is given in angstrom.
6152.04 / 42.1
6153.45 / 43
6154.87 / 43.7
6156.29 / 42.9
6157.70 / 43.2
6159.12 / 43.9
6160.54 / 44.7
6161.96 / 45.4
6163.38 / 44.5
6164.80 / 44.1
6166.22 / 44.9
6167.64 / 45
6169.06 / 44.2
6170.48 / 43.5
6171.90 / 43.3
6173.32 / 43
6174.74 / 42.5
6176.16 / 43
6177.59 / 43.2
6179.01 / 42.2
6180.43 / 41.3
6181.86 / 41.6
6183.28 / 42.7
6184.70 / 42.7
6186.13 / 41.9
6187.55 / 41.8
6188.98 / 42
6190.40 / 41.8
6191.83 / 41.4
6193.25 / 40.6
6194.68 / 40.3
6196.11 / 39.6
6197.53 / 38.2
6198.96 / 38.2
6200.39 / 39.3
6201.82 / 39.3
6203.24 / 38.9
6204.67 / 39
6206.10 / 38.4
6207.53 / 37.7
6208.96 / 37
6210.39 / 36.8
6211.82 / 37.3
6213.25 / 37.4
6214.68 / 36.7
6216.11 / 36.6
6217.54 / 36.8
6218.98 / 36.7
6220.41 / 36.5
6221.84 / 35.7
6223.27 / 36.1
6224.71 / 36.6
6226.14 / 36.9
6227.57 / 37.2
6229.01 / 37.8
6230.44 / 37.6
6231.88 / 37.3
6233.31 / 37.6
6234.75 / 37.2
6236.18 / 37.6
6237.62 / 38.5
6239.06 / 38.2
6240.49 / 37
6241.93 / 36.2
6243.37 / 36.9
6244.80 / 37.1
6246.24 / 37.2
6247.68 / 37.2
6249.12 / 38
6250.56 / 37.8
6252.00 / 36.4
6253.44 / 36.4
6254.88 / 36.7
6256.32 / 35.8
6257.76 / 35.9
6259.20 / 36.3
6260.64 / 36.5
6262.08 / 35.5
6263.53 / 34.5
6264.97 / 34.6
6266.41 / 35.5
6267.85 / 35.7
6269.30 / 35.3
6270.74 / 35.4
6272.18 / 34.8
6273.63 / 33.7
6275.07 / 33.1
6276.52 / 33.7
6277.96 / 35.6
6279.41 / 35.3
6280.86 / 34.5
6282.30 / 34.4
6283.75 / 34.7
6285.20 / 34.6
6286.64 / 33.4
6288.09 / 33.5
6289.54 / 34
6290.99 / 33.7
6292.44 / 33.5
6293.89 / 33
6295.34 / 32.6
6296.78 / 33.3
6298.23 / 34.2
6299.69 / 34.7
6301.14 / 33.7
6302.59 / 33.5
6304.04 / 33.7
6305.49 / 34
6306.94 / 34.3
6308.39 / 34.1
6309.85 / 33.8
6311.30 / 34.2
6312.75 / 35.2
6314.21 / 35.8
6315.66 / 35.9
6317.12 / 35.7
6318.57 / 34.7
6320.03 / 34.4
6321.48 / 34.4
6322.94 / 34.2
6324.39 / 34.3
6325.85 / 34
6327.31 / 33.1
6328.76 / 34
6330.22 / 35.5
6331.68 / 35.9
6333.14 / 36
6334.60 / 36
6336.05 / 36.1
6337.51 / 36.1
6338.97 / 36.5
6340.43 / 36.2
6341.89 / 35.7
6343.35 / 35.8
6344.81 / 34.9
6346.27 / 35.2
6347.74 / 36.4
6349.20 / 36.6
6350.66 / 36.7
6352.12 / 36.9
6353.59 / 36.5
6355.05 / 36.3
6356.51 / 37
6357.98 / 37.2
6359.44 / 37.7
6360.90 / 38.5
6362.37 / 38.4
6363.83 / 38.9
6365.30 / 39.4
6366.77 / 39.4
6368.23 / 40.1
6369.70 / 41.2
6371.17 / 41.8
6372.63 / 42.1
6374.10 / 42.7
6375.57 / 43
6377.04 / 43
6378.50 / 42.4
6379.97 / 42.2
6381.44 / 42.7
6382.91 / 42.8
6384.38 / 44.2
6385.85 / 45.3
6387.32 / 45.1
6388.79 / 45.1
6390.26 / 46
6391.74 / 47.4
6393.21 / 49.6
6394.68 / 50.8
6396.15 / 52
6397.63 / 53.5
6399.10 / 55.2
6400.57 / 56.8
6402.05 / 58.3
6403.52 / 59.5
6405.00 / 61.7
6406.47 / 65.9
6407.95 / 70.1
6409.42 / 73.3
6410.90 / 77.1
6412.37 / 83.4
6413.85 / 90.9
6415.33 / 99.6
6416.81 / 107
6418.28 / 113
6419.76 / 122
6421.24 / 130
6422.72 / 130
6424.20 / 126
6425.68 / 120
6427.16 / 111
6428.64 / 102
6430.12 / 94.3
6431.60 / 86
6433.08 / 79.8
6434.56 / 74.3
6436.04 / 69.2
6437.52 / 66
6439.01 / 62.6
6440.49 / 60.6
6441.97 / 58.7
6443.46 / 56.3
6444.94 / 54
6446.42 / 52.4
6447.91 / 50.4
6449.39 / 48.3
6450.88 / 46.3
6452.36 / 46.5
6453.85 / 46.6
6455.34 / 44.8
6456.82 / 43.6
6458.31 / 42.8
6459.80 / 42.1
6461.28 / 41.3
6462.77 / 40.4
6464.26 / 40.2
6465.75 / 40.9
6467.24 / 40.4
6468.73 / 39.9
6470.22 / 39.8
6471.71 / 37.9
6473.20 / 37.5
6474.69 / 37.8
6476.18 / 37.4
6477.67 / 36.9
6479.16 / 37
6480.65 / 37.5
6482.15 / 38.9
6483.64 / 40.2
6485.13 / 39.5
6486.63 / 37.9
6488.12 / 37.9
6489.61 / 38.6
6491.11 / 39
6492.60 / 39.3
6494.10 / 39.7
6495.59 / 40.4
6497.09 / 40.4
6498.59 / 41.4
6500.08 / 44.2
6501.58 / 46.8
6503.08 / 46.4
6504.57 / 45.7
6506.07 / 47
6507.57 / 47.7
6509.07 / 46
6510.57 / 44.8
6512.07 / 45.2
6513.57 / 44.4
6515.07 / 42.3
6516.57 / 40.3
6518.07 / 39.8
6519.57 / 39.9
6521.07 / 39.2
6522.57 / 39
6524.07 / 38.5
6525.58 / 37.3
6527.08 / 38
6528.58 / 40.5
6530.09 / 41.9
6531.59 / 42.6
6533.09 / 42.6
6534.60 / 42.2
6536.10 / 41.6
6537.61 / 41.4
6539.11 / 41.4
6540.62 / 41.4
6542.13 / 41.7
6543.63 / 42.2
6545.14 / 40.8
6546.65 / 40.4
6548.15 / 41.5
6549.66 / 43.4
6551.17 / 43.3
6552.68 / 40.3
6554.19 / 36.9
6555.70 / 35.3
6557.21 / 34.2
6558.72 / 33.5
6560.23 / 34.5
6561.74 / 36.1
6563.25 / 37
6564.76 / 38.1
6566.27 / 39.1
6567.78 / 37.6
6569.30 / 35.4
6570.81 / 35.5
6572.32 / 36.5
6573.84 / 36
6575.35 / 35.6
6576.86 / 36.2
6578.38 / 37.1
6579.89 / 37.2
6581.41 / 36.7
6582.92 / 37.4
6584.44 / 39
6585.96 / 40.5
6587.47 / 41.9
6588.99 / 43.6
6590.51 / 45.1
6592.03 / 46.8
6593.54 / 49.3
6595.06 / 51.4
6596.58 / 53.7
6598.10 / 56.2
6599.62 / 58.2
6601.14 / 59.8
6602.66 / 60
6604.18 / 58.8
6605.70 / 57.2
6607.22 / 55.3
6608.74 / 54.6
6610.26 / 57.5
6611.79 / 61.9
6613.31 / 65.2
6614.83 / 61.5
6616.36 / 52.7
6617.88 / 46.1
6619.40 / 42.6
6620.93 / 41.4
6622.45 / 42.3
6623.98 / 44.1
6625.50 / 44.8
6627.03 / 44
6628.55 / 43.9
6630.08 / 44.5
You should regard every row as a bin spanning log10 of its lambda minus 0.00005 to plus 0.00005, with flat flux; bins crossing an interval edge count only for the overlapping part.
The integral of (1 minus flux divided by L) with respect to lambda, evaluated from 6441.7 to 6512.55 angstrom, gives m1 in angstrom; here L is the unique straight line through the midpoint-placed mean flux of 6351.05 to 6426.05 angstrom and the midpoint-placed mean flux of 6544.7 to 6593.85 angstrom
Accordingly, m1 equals 9.3 angstrom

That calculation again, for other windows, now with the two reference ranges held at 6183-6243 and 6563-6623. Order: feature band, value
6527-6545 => 1.50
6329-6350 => 2.66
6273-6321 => 7.14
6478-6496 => 2.25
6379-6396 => -1.46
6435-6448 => -4.93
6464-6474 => 1.01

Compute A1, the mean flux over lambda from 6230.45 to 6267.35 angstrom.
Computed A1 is 36.7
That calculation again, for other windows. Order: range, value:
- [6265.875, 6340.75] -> 34.6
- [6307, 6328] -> 34.5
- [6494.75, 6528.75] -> 42.4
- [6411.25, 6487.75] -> 63.8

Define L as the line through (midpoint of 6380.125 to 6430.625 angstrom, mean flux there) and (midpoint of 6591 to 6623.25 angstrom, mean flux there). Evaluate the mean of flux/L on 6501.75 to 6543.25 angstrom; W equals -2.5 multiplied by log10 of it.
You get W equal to 0.43 mag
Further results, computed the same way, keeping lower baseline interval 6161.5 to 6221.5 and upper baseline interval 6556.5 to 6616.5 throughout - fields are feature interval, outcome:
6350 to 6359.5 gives 0.16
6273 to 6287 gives 0.21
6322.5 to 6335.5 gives 0.21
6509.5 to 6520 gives 0.05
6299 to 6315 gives 0.22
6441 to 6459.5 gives -0.13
